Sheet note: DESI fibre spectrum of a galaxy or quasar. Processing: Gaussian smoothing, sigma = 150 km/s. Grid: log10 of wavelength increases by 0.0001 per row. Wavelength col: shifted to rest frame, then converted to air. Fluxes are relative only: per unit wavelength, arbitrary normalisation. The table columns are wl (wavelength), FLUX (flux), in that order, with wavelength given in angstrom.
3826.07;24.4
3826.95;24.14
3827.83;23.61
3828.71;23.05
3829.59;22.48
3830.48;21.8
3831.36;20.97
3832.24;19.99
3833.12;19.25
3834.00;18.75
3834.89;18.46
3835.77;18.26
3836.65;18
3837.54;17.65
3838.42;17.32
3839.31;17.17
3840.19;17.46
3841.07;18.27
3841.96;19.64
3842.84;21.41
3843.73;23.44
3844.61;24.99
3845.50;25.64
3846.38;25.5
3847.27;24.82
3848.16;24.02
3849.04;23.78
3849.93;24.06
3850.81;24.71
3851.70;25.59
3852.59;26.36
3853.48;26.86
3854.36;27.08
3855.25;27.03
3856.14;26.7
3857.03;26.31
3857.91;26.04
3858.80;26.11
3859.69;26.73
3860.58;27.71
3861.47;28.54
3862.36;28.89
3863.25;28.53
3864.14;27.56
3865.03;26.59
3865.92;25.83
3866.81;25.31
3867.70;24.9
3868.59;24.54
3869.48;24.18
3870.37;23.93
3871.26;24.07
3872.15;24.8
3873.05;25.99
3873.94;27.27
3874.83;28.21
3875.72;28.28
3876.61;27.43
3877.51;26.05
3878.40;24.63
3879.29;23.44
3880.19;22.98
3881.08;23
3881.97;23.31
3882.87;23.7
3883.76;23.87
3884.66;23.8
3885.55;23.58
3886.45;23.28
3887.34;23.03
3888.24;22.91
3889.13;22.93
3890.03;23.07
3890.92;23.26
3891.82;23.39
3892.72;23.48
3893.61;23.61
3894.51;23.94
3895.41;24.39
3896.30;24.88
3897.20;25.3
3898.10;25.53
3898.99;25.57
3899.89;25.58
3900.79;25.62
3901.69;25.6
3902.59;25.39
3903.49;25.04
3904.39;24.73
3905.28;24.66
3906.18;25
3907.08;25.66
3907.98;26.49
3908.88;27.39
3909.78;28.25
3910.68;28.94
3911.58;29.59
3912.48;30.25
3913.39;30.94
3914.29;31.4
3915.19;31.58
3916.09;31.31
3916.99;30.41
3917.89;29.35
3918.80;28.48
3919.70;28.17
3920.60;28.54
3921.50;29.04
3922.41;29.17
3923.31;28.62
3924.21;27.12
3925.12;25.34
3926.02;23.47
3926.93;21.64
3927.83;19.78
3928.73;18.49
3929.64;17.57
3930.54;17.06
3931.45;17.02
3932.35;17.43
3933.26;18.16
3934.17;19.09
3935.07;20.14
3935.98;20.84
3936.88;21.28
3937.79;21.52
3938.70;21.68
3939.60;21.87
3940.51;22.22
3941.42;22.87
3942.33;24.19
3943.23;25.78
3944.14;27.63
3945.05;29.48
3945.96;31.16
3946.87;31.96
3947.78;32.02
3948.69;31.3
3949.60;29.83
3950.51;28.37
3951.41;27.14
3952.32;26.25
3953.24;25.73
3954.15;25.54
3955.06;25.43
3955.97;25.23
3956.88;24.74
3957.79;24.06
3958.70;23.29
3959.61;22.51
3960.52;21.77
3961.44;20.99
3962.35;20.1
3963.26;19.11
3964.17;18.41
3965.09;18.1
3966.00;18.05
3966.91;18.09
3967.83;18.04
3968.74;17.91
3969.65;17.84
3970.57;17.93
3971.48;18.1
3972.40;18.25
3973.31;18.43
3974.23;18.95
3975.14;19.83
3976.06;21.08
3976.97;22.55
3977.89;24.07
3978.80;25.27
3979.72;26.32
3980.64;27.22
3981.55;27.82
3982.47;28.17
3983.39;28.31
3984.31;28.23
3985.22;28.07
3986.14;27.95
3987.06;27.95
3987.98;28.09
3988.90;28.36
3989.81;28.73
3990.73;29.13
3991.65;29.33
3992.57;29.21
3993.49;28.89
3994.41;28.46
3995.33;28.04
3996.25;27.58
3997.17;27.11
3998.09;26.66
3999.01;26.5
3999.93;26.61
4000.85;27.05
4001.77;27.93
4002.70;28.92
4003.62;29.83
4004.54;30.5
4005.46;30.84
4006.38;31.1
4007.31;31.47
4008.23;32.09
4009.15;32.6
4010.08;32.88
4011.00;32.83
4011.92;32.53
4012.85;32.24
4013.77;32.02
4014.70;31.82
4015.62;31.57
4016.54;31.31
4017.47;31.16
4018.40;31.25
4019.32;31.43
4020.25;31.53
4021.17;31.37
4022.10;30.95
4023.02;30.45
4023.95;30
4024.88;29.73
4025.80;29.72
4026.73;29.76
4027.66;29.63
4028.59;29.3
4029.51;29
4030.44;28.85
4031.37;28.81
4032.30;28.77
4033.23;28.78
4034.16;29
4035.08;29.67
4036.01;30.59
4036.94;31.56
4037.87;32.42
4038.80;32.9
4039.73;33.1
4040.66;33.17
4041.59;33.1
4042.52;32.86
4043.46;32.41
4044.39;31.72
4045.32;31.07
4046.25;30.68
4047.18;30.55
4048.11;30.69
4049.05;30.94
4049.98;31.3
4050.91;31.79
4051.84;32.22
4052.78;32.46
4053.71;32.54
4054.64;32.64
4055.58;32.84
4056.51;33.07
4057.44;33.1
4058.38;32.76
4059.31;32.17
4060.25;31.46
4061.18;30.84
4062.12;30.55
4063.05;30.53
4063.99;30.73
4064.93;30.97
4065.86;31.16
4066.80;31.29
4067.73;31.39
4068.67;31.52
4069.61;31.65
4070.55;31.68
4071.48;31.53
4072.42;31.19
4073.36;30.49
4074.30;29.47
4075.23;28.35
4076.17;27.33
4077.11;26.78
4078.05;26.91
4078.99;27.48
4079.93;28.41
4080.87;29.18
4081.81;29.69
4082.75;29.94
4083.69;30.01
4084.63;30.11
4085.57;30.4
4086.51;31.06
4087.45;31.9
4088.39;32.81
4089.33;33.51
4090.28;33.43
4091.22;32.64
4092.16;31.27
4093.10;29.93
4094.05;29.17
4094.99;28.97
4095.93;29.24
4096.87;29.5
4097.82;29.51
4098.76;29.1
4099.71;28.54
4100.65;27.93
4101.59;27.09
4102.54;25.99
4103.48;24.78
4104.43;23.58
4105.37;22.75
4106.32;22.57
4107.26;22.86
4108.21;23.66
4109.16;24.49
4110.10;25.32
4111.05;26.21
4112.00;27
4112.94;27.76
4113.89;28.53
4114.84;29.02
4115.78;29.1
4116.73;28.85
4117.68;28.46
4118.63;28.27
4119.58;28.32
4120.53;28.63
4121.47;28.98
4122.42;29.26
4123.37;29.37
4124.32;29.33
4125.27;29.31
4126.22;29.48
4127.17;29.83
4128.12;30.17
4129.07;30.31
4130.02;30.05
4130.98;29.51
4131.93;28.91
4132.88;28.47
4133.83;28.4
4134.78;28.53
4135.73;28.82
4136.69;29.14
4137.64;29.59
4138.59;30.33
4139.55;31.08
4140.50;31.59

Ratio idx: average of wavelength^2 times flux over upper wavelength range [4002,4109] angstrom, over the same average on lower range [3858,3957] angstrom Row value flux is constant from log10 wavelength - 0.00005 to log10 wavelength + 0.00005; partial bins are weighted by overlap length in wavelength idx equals 1.29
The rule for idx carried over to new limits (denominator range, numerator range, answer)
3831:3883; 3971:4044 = 1.30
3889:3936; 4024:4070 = 1.33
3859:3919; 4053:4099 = 1.30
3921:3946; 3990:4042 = 1.39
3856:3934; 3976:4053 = 1.25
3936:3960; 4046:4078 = 1.27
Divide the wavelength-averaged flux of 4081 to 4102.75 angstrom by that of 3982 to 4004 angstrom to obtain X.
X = 1.07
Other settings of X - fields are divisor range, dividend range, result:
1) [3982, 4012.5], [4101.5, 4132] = 0.94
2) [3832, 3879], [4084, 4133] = 1.18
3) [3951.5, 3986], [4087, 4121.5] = 1.25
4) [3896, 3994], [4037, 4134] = 1.20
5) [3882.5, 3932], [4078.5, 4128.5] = 1.12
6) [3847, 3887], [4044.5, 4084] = 1.20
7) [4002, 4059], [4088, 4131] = 0.91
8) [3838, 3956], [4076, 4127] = 1.13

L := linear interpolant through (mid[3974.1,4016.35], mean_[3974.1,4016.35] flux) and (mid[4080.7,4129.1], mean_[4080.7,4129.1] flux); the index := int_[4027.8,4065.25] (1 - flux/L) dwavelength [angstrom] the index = -3.7 angstrom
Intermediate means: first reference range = 28.4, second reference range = 28.6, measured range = 31.3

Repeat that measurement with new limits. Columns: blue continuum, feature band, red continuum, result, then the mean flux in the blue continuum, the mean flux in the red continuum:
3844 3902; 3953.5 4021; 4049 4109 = 3.9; 25.2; 29.8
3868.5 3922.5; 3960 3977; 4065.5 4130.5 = 5.0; 25.9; 28.9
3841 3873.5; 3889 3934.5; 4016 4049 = 3.0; 25.4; 30.8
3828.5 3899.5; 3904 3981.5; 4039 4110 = 6.0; 24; 30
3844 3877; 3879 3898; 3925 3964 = 1.2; 26.1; 23.5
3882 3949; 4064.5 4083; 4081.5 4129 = -1.2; 25.1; 28.6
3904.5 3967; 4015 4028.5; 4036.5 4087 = -0.7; 24.9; 31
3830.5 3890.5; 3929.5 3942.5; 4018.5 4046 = 3.3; 23.9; 30.8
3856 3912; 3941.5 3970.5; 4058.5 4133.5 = 2.8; 25.4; 29.1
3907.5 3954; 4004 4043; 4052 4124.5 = -4.5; 25.7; 29.4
